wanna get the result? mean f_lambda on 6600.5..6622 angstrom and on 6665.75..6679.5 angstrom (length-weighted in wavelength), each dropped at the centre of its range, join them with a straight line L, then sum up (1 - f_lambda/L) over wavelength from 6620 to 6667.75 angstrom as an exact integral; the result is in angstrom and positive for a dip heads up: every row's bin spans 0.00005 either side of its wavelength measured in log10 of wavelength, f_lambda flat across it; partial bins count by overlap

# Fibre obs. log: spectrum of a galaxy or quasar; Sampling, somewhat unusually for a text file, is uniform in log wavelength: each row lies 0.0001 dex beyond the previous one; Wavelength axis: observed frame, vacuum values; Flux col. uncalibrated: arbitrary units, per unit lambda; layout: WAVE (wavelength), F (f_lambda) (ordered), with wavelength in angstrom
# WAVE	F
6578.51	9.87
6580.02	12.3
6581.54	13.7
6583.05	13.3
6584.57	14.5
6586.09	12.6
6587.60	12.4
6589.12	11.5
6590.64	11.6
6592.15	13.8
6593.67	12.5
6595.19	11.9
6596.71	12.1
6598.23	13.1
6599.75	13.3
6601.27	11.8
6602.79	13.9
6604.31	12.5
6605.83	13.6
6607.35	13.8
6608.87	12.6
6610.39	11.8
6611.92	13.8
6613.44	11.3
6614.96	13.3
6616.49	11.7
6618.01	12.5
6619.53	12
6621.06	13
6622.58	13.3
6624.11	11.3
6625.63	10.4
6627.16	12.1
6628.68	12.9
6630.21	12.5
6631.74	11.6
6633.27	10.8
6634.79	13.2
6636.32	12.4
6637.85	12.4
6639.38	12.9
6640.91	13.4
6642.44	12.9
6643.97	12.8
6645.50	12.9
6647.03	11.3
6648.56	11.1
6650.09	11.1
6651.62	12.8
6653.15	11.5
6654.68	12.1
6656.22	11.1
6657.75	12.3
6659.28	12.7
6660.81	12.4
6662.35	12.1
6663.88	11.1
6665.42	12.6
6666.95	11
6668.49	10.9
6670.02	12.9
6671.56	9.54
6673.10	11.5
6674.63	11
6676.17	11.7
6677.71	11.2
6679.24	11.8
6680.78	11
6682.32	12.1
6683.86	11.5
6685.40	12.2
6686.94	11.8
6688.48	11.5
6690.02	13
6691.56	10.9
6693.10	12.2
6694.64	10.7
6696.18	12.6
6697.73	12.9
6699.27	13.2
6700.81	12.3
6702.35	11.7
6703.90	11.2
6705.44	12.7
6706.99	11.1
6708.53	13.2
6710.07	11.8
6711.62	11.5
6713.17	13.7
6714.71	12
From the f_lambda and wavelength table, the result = -0.7 angstrom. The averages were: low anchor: 12.7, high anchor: 11.3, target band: 12.1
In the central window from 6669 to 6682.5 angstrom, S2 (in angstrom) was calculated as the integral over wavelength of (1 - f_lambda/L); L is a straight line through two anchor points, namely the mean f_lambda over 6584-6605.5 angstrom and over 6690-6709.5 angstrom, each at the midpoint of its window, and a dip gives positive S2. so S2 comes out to 0.9 angstrom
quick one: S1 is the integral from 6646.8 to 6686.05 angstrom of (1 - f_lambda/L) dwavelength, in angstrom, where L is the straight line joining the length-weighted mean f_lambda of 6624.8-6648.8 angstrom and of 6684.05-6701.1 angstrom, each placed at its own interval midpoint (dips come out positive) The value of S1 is 1.7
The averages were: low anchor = 12.2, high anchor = 12.1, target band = 11.6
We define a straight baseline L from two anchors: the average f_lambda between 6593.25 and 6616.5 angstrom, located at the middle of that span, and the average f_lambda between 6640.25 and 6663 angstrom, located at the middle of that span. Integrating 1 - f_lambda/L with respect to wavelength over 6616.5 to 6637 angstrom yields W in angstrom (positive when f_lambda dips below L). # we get 0.5 angstrom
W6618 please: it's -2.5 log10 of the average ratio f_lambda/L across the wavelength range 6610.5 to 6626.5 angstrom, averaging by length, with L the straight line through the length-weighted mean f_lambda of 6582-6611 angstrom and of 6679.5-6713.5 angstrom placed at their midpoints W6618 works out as 0.03 mag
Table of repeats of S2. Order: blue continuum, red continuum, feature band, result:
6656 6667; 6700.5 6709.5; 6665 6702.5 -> 0.9 angstrom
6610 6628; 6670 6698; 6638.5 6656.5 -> -0.3 angstrom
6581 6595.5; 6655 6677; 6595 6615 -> -0.4 angstrom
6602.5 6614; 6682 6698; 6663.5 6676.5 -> 0.8 angstrom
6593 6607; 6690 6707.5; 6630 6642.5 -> 0.1 angstrom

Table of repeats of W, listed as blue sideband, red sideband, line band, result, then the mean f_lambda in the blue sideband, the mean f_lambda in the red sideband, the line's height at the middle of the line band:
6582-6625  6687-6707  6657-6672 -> 0.55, 12.7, 12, 12.3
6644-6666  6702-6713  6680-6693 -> 0.22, 12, 12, 12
